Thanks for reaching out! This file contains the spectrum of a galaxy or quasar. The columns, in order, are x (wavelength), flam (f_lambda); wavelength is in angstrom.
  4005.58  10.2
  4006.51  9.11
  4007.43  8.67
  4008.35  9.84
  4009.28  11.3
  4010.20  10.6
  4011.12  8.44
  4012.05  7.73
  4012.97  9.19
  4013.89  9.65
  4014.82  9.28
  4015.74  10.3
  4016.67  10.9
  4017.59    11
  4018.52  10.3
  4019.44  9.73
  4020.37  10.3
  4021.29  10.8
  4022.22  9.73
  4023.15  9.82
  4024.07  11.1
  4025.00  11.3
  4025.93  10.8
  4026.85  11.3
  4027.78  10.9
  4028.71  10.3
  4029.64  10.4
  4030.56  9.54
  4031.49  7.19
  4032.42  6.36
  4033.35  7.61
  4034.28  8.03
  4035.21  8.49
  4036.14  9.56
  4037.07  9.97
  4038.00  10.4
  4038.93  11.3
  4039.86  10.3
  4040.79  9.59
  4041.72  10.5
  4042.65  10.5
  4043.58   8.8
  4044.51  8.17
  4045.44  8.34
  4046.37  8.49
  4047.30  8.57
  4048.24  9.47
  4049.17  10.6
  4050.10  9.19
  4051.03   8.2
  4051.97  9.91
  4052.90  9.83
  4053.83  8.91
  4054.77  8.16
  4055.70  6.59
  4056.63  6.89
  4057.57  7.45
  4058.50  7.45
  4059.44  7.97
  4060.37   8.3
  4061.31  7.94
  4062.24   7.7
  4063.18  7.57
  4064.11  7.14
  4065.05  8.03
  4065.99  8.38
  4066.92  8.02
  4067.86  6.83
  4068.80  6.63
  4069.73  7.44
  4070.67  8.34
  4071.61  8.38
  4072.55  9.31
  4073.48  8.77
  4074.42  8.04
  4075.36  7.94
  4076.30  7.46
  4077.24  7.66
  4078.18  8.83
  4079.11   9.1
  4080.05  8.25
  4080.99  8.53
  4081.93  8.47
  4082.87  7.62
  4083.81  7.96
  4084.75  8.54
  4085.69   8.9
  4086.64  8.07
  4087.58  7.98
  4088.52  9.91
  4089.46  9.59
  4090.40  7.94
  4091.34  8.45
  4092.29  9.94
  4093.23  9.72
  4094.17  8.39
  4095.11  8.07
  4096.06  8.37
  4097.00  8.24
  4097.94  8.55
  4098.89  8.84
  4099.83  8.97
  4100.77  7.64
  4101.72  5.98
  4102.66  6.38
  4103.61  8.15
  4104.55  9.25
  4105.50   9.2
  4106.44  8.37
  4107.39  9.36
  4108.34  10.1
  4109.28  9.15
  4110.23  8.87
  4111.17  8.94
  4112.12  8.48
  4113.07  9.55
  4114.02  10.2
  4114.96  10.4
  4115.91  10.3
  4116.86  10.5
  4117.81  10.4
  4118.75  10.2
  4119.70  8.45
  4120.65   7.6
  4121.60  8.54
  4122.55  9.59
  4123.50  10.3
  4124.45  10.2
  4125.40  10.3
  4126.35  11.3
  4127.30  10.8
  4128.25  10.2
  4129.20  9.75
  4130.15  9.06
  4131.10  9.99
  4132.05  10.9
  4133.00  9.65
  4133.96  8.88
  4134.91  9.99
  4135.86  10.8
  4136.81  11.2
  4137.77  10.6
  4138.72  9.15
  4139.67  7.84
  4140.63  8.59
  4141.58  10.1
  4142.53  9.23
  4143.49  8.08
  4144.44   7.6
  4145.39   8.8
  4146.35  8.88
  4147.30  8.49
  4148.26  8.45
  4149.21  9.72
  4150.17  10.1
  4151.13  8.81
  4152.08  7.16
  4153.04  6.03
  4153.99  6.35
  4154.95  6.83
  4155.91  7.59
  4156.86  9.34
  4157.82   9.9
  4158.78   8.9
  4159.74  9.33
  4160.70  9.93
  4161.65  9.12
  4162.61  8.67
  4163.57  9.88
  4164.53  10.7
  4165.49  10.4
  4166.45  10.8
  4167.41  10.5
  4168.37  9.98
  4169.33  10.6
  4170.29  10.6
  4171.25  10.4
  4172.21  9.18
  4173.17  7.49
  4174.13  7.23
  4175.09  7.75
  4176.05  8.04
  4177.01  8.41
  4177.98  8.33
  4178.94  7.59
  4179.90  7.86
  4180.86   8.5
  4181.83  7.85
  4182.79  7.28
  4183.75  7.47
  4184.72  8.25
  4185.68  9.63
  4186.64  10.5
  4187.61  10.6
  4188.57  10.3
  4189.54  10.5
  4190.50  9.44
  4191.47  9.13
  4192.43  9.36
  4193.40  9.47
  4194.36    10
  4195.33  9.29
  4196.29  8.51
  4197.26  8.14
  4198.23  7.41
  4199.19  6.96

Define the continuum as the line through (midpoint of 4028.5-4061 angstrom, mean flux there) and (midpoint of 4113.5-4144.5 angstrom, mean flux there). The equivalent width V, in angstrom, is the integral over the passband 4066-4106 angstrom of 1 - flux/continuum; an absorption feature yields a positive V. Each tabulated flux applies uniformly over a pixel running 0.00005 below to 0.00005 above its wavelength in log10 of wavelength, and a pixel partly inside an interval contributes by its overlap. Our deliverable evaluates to 4.3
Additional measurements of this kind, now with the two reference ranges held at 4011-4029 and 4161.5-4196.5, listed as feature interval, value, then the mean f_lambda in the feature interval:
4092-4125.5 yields 2.07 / 9.02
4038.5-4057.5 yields 1.76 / 9.08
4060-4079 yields 3.68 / 7.96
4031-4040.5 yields 1.07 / 8.93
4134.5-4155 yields 1.31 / 8.8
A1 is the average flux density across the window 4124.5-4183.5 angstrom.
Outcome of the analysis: 9.11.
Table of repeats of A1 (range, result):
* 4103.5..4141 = 9.64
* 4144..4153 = 8.54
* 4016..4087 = 8.88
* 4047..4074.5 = 8.2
